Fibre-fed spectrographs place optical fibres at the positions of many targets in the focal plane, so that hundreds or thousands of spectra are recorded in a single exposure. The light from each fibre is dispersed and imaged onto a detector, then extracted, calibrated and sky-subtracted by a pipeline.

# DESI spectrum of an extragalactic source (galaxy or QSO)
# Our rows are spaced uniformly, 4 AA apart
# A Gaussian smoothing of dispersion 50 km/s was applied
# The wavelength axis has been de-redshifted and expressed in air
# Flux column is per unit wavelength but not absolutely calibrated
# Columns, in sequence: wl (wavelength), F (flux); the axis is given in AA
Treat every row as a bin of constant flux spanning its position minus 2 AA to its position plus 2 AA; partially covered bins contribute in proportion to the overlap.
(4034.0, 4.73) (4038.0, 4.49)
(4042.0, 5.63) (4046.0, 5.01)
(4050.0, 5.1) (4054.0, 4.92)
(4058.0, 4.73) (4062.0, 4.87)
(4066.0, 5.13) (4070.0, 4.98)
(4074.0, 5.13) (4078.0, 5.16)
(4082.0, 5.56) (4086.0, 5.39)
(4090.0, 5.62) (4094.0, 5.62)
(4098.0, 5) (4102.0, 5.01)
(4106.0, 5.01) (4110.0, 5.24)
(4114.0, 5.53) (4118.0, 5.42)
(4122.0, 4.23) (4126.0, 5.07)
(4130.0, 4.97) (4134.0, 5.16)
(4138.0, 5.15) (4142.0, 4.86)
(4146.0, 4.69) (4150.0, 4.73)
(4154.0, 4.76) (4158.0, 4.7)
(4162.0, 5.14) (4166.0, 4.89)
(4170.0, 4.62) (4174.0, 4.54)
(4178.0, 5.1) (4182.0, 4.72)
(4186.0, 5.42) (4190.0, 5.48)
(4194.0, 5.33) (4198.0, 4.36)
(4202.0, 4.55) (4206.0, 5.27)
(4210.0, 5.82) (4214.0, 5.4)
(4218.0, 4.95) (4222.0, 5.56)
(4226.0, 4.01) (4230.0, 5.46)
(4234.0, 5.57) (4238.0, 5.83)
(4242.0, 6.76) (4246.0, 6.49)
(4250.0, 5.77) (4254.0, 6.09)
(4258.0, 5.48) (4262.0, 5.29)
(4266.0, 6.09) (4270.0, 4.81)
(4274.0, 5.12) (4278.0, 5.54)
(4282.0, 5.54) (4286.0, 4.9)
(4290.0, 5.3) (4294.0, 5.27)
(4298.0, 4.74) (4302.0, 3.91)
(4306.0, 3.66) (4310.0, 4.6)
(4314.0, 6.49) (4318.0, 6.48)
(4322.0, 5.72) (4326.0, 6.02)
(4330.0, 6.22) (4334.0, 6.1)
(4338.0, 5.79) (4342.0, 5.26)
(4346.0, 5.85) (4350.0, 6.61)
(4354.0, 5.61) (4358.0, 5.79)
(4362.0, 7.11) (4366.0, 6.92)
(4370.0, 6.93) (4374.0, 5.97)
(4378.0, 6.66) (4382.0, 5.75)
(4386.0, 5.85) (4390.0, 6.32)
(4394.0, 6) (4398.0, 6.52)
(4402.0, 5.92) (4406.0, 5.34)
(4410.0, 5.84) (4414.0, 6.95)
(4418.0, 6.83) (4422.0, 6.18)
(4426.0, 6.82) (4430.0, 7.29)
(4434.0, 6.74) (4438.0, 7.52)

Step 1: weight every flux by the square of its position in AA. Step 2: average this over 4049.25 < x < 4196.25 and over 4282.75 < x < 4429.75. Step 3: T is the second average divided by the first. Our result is 1.31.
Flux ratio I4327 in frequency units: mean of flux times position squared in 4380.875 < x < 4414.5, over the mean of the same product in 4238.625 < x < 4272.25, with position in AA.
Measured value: 1.1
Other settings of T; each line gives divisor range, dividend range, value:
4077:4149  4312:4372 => 1.34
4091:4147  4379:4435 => 1.42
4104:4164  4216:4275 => 1.18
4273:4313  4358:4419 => 1.35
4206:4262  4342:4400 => 1.19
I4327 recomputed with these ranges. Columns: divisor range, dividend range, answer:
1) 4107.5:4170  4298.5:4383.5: 1.30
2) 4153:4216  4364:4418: 1.37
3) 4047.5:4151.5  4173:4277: 1.12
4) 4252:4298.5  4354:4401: 1.23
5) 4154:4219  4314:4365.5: 1.31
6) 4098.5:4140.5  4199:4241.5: 1.09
